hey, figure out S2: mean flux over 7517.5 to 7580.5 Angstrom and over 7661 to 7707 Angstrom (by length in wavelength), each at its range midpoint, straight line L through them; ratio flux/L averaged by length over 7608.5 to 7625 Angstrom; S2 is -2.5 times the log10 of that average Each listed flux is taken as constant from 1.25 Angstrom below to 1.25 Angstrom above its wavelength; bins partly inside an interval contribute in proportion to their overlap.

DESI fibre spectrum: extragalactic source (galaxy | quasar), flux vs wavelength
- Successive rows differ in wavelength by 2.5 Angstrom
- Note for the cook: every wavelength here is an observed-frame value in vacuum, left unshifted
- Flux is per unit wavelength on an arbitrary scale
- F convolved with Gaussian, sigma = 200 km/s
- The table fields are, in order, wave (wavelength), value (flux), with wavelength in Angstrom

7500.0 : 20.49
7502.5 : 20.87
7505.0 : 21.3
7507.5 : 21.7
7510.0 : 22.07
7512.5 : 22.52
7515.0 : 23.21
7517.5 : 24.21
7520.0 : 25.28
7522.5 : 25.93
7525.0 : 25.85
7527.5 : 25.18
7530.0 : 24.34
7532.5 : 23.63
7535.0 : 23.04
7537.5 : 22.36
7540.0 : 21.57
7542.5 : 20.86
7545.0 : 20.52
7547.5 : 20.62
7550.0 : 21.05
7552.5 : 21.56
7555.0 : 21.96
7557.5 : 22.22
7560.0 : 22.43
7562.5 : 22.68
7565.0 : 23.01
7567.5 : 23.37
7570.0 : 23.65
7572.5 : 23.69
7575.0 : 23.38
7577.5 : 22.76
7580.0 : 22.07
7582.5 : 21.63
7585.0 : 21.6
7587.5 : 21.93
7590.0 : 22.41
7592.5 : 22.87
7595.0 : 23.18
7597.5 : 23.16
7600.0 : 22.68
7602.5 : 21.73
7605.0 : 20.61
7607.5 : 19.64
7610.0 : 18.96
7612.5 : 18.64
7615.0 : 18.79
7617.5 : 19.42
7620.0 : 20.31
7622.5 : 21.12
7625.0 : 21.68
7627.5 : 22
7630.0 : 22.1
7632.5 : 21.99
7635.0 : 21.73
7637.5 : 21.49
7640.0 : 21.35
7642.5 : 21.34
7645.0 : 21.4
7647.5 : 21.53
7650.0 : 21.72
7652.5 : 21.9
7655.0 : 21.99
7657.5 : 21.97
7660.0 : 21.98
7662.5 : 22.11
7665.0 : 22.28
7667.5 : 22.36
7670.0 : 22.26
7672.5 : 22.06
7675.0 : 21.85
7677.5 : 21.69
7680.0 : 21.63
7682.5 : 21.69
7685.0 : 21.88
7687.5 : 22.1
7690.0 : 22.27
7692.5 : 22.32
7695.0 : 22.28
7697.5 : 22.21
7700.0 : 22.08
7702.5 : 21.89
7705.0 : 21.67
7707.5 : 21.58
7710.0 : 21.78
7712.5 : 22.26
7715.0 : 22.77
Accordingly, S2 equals 0.14 mag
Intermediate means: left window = 23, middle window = 19.7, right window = 22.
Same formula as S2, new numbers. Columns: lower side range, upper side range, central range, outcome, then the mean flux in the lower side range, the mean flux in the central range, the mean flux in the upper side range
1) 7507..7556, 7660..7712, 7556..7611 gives 0.02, 22.9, 22.3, 22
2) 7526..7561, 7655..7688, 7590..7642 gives 0.05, 22.3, 21.2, 22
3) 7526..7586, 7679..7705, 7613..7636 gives 0.07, 22.5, 20.9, 22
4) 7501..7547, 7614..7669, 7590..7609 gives 0.00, 23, 22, 21.5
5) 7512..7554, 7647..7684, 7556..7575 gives -0.01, 23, 23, 21.9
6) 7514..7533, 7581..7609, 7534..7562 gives 0.10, 24.8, 21.7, 21.9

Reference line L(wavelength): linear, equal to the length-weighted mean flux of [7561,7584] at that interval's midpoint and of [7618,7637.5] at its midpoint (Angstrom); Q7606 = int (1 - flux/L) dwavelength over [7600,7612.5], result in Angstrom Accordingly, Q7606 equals 1.0 Angstrom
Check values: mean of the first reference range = 22.9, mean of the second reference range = 21.5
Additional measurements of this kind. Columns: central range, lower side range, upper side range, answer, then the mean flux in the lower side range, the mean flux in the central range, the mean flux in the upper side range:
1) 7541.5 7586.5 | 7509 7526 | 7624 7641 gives 2.0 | 24.2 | 22.2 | 21.8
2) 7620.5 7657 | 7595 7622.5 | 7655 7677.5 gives -0.5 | 20.6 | 21.6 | 22.1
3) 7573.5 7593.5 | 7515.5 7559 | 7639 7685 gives 0.2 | 23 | 22.3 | 21.8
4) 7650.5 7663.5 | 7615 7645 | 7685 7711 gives -0.3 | 21.2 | 22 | 22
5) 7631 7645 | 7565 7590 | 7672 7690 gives 0.4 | 22.7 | 21.6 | 21.9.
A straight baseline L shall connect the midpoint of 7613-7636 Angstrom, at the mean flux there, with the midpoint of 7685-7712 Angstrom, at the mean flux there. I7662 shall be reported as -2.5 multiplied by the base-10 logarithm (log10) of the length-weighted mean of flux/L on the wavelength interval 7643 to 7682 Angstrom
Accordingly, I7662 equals -0.02 mag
